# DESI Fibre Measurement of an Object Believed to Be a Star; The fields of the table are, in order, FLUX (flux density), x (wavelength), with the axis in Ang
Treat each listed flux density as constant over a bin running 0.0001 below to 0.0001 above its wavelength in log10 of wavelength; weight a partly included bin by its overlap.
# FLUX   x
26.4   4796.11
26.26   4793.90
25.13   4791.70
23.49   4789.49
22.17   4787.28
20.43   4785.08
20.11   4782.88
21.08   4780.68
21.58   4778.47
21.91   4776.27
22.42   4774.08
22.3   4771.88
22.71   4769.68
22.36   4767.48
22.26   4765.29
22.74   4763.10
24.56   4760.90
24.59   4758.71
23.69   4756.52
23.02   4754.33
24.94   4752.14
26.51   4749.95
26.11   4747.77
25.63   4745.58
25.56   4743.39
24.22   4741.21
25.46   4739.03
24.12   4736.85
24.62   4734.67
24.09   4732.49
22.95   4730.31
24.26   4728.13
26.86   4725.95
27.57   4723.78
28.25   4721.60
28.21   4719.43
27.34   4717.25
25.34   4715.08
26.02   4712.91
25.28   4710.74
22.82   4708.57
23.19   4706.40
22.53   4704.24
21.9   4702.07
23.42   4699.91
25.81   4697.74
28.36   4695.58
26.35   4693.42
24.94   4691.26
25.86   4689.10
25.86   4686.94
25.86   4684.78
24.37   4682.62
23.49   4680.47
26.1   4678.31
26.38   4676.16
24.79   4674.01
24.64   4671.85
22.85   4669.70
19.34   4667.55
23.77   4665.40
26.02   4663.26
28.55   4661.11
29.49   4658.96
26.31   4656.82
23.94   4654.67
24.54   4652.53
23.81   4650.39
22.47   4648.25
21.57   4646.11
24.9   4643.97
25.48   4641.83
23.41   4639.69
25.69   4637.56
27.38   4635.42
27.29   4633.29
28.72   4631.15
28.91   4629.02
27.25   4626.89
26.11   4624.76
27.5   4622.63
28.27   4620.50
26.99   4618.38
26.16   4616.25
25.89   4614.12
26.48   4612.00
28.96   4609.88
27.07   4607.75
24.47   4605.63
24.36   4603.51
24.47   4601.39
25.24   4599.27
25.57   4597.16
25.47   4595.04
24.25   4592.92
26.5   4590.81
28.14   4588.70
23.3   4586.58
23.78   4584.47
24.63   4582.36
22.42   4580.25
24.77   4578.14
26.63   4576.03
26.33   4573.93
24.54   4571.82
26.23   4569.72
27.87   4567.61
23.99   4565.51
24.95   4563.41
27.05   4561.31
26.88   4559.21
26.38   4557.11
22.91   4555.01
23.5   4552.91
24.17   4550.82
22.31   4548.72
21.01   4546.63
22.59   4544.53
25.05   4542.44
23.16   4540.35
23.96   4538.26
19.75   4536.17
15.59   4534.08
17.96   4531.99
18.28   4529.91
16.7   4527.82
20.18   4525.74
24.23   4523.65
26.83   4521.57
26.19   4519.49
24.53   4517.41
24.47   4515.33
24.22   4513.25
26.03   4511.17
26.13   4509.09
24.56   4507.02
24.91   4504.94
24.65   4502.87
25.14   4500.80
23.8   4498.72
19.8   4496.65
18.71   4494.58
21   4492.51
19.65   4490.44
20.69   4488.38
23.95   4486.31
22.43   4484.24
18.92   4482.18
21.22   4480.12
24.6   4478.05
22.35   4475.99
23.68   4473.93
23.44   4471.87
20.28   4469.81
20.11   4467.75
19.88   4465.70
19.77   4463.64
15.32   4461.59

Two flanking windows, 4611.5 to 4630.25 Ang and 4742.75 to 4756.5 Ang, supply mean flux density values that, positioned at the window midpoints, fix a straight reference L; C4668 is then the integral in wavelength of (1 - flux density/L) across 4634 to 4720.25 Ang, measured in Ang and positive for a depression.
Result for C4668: 4.2 Ang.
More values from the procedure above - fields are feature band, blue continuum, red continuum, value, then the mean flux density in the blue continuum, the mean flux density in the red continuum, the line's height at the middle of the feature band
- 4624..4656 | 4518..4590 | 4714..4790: -2.15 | 23.6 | 24.1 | 23.8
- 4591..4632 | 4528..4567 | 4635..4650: -4.62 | 22.7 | 24.3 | 23.7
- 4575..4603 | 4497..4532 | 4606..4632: 1.29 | 23.5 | 27.3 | 26.2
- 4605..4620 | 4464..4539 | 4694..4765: -2.02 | 22.2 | 25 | 23.5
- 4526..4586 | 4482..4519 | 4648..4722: 1.08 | 23.1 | 25.1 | 23.7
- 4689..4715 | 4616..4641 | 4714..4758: 1.24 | 27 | 25.4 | 25.9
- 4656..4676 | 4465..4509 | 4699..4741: -0.67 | 22.2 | 25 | 24.3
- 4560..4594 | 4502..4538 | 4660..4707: -2.83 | 22.7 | 24.8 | 23.4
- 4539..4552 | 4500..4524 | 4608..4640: 1.35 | 25.2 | 27.1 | 25.8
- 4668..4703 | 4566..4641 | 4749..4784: -0.75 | 26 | 22.9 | 24.5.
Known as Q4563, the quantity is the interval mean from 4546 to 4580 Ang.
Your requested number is 25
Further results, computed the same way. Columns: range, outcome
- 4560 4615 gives 25.5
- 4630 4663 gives 25.6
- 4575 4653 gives 25.7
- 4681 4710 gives 24.7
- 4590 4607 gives 25.1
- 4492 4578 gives 23.5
